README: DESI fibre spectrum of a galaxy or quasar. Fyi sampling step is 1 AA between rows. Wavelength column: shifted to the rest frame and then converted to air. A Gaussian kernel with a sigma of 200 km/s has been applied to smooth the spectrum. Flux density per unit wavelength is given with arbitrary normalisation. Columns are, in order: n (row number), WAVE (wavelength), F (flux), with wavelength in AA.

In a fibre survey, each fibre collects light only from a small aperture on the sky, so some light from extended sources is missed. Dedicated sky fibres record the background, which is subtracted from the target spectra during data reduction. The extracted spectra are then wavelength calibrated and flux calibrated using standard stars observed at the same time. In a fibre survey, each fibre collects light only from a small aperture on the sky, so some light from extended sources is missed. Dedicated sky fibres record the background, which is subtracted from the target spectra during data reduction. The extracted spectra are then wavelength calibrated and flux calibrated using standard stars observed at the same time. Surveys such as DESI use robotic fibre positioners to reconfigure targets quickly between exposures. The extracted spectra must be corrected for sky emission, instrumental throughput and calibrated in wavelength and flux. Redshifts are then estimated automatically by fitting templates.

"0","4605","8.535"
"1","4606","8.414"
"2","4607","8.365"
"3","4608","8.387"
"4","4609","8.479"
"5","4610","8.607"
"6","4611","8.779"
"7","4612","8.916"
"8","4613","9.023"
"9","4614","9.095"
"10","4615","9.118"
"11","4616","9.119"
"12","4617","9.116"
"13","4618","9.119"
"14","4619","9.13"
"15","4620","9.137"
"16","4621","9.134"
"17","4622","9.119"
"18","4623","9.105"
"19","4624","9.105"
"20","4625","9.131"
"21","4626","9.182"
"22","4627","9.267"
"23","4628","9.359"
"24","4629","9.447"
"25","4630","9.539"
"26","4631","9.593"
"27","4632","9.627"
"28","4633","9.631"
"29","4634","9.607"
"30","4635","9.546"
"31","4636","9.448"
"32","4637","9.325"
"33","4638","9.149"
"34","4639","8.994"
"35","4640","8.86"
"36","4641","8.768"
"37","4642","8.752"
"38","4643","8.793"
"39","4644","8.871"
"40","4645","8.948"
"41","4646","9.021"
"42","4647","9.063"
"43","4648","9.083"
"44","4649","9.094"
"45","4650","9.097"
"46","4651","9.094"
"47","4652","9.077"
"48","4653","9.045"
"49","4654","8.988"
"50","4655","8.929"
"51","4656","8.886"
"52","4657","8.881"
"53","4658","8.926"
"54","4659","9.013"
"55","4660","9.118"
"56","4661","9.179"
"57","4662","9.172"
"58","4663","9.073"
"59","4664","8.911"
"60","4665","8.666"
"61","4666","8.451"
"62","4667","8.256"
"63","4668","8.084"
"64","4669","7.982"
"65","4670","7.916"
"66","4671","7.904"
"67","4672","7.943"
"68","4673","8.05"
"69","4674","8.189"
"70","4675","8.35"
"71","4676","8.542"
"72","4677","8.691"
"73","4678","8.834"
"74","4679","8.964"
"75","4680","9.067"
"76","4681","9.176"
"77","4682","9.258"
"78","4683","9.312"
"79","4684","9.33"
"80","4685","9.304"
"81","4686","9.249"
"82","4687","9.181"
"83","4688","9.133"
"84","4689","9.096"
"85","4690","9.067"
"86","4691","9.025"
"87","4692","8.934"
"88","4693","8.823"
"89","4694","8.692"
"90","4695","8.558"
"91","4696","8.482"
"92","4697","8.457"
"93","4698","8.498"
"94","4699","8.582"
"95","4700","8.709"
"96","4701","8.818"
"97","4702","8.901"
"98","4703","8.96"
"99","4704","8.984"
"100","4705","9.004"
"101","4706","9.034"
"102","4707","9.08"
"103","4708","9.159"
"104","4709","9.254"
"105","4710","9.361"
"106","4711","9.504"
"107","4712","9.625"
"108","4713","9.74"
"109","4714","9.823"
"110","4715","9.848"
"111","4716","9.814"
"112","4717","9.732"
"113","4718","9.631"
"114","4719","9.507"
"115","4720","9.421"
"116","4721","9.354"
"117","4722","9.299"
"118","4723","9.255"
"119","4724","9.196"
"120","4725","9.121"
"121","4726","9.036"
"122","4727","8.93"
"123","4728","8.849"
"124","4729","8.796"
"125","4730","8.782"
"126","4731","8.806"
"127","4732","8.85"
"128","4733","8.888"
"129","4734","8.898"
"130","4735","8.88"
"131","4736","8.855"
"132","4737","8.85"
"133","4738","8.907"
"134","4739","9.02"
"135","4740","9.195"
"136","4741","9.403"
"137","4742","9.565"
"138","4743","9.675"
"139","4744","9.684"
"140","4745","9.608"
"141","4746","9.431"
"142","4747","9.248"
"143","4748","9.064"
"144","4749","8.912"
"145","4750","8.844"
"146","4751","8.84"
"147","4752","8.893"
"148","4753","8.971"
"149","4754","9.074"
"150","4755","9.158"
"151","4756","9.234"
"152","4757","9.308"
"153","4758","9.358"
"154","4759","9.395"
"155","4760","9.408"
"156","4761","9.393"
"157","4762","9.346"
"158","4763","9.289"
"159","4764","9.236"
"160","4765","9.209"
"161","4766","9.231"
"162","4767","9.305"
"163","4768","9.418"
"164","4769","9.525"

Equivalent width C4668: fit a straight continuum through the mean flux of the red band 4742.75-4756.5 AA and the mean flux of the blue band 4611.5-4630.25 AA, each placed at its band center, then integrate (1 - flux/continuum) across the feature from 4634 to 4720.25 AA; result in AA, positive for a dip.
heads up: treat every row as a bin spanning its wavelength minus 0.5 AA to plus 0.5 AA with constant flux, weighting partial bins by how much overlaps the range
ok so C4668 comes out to 1.9 AA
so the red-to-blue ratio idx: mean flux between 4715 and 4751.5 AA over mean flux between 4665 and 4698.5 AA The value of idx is 1.06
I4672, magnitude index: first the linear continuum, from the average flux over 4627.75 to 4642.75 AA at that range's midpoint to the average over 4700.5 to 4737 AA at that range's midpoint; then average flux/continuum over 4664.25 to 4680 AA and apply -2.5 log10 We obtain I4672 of 0.11 mag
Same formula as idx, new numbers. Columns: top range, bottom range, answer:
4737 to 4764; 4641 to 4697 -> 1.05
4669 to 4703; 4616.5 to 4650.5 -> 0.95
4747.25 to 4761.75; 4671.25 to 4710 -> 1.03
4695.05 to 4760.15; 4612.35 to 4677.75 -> 1.02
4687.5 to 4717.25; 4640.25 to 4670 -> 1.03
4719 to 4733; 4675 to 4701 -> 1.02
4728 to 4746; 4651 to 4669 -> 1.03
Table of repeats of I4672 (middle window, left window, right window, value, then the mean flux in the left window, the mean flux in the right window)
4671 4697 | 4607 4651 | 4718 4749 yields 0.037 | 9.1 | 9.15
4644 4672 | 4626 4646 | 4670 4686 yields 0.021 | 9.23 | 8.72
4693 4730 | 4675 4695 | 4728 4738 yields -0.025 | 9.01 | 8.85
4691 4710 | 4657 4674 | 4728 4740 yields -0.017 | 8.54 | 8.88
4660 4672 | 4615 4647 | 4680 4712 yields 0.072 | 9.19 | 9.01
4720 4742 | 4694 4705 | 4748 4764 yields -0.008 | 8.71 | 9.16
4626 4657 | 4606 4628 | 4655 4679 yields -0.046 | 8.97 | 8.58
